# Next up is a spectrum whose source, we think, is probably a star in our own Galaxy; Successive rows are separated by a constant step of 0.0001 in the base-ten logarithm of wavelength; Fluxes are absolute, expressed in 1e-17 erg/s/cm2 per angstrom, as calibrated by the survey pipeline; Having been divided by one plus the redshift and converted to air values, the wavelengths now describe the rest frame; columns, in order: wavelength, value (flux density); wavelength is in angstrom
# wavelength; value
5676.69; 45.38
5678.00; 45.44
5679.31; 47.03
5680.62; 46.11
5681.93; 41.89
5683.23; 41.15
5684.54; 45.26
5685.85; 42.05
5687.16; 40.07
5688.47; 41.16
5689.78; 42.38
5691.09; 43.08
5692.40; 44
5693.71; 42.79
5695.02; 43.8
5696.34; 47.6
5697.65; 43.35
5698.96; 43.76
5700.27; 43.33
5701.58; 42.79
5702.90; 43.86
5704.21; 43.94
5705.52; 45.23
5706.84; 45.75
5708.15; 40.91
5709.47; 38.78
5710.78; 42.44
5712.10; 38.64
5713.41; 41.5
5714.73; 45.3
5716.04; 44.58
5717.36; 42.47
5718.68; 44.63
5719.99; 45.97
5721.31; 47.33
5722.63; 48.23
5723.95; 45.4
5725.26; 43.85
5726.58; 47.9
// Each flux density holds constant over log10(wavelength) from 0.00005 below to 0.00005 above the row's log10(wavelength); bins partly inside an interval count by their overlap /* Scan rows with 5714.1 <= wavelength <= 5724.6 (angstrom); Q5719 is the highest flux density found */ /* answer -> 48.23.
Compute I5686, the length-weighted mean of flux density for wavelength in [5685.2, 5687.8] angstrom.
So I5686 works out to 41.1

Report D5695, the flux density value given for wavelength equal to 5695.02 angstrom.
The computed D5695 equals 43.8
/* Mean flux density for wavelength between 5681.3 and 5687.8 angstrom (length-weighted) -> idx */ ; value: 42.1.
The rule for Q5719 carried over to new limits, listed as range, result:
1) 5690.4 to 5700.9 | 47.6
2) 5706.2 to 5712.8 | 45.75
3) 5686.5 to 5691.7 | 43.08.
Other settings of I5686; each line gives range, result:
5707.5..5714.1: 40.4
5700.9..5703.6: 43.3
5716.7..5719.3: 43.4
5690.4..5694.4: 43.3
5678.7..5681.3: 46.4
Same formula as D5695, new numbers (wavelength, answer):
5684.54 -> 45.26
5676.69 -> 45.38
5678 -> 45.44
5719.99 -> 45.97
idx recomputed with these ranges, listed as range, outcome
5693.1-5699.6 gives 44.2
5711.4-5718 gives 42.5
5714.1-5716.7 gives 45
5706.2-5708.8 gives 43.4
